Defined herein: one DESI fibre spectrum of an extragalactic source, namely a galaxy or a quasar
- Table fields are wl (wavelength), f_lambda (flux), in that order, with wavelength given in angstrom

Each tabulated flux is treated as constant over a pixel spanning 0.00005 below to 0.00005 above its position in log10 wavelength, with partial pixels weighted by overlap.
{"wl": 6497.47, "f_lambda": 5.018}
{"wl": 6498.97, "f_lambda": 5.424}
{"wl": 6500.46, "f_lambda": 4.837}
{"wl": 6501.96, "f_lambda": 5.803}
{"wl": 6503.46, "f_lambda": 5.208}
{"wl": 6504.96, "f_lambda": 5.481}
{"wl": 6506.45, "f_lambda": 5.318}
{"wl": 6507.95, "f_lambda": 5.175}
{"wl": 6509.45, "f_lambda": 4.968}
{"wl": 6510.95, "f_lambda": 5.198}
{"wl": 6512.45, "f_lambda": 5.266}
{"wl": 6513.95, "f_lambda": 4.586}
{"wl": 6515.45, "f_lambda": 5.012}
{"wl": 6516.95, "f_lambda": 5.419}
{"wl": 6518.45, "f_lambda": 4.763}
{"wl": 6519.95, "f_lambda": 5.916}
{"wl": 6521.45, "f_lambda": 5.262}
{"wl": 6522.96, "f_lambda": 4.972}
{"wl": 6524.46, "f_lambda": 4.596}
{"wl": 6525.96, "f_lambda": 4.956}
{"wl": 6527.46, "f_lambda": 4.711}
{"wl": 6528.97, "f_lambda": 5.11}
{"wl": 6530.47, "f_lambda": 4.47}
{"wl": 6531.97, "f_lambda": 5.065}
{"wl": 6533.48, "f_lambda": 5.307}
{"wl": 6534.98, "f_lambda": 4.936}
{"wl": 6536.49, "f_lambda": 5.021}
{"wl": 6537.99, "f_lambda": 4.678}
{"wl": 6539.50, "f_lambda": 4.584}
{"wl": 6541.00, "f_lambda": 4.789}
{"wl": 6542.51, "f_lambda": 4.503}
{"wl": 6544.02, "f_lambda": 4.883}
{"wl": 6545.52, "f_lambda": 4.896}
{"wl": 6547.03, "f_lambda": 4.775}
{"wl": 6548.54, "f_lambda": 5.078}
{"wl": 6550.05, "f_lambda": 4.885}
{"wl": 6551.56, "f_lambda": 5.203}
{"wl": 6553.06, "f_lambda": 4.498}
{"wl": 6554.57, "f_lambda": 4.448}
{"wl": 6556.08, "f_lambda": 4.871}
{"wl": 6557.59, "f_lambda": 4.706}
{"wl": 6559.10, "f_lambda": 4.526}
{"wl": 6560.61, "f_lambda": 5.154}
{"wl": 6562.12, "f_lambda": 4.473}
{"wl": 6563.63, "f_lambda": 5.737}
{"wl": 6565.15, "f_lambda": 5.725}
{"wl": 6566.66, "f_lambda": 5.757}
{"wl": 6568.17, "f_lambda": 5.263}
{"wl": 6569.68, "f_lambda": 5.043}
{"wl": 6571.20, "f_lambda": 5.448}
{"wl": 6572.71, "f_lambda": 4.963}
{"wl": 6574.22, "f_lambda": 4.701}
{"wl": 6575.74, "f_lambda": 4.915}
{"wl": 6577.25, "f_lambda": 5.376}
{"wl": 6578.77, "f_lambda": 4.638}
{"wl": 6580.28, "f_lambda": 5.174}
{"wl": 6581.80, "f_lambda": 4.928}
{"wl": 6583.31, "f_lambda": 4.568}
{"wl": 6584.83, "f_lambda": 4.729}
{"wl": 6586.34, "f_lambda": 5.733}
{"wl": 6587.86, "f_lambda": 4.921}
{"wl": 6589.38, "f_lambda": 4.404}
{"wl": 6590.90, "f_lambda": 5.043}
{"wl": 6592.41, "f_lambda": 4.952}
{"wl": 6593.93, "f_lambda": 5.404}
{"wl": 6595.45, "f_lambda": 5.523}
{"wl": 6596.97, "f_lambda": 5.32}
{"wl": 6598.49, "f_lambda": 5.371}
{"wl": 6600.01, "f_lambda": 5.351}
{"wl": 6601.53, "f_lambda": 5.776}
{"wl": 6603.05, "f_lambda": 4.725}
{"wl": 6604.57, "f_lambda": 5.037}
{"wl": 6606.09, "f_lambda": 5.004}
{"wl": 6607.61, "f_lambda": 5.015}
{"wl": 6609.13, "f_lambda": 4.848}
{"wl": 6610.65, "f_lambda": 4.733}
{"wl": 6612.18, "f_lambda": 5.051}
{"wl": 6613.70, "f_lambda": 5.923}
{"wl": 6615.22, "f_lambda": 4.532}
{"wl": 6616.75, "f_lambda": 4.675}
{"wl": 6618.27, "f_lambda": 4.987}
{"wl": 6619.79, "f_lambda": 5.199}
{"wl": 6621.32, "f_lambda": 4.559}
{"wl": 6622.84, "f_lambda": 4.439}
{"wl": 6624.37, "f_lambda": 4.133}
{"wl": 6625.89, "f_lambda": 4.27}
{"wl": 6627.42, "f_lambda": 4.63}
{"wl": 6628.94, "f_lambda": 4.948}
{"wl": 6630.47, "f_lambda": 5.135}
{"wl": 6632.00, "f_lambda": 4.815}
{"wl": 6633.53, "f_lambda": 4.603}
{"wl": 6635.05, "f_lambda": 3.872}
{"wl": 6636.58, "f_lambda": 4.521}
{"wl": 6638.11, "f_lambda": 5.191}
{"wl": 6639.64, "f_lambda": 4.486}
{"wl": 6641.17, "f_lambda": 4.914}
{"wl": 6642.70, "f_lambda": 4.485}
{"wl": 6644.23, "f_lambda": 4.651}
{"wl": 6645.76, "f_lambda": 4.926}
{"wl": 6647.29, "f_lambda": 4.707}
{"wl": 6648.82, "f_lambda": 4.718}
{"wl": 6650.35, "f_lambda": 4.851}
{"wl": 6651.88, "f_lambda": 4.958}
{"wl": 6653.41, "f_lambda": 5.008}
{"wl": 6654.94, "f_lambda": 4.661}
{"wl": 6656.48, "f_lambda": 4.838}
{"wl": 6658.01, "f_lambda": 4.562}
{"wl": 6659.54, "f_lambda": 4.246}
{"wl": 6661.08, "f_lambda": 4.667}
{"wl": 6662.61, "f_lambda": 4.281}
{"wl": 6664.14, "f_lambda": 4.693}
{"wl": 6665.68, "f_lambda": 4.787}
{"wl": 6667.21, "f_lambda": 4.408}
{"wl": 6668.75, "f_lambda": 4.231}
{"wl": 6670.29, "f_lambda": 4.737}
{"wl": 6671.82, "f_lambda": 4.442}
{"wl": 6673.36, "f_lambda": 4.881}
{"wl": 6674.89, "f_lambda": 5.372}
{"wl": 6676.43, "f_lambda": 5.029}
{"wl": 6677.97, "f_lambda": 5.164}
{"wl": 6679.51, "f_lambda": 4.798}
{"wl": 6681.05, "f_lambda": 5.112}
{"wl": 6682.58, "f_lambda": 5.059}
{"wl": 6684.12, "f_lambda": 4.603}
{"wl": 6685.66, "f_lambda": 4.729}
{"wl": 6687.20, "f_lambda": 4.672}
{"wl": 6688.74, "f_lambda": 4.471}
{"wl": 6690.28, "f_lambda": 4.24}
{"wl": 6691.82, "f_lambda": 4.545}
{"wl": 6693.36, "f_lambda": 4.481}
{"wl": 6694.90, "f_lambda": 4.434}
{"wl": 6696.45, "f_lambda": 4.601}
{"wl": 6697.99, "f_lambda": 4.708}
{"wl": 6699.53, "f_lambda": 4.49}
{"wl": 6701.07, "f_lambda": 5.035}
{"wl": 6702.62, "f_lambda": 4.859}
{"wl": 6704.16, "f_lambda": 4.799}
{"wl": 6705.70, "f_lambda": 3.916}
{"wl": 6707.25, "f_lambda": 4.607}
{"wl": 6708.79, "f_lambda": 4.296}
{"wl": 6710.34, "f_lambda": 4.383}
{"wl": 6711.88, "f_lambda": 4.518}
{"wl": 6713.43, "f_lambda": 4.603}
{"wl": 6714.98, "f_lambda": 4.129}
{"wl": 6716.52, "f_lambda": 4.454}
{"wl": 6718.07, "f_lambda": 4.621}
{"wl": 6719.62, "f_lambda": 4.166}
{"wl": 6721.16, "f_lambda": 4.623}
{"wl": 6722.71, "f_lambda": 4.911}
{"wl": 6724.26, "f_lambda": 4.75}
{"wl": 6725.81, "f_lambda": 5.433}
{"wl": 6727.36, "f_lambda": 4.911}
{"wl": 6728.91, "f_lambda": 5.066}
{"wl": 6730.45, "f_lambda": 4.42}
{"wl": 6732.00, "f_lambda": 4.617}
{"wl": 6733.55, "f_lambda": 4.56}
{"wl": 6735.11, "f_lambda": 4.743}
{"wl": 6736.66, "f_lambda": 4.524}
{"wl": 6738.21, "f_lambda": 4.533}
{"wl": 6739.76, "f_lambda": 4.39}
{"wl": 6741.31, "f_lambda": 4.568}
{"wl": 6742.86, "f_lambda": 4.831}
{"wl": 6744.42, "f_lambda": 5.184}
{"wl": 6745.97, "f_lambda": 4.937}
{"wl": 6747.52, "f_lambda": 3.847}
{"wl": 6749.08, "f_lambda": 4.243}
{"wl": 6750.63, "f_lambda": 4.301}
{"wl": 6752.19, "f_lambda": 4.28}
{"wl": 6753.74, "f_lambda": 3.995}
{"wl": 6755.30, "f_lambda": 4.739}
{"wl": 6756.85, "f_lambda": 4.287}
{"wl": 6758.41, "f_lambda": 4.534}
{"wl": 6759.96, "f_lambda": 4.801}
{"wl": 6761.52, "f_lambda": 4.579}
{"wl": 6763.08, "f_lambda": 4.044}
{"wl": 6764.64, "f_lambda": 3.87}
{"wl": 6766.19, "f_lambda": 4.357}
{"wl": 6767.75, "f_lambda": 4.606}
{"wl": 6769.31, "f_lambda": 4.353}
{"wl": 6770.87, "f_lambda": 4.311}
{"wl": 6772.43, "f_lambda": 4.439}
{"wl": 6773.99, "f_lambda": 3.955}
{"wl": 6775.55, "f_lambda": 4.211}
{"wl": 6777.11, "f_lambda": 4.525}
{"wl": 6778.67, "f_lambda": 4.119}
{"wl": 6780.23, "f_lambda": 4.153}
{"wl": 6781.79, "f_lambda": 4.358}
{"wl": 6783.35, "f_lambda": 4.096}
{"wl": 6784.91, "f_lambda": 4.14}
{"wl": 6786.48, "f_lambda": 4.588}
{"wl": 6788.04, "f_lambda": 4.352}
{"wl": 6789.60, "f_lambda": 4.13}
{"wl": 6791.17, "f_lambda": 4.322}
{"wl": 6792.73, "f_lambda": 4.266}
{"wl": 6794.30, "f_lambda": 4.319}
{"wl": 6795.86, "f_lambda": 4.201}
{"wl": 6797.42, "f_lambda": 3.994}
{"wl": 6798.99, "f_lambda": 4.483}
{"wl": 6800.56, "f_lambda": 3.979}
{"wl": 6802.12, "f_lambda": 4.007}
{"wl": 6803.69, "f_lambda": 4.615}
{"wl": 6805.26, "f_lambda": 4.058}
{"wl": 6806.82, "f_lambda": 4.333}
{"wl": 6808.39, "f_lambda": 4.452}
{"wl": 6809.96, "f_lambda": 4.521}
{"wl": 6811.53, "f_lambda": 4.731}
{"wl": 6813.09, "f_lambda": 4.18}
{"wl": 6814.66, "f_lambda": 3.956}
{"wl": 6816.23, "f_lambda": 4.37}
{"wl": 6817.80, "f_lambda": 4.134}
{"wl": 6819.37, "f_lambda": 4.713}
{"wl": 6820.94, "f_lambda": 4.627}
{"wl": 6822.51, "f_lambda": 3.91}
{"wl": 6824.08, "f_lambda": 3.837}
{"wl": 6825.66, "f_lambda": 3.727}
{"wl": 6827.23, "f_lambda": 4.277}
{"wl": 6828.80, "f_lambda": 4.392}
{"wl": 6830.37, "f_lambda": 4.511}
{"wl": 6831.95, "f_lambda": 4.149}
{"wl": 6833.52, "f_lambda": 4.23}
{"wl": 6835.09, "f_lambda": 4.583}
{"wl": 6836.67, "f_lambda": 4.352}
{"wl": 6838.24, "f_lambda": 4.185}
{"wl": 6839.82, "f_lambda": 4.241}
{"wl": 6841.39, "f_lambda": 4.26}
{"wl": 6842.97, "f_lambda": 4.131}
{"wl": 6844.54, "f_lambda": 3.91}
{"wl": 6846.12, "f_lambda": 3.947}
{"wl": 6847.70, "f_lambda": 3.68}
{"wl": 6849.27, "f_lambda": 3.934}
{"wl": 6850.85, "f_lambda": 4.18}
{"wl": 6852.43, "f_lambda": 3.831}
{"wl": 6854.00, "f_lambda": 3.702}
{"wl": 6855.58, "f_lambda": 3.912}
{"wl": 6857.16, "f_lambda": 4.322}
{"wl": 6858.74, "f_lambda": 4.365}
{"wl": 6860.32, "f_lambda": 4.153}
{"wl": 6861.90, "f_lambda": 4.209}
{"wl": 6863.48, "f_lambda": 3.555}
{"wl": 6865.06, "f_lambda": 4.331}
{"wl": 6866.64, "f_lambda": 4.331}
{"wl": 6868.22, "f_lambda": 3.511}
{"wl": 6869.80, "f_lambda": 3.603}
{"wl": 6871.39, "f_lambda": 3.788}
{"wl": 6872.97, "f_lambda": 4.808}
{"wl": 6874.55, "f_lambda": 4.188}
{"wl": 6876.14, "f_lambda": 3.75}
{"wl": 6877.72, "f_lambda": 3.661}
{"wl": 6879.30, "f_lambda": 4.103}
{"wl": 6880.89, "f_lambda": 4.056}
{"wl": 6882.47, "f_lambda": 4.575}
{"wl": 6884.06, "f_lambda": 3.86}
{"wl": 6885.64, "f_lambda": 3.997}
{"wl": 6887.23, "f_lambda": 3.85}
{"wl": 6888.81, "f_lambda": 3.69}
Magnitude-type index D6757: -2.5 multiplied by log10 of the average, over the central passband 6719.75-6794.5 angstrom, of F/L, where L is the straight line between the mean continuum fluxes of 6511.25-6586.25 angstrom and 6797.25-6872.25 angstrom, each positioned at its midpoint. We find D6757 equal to -0.020 mag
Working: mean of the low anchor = 4.97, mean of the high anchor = 4.15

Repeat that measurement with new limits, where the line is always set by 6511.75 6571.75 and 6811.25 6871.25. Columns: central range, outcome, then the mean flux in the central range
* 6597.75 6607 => -0.09 mag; 5.21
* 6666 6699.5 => -0.03 mag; 4.7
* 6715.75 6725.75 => -0.04 mag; 4.65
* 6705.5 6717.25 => 0.03 mag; 4.38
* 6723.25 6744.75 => -0.07 mag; 4.74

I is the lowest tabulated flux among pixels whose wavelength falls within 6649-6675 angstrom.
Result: 4.231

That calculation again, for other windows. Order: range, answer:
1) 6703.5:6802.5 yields 3.847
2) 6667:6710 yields 3.916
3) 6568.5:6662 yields 3.872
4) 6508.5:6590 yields 4.404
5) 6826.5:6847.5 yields 3.91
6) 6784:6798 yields 3.994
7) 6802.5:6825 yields 3.837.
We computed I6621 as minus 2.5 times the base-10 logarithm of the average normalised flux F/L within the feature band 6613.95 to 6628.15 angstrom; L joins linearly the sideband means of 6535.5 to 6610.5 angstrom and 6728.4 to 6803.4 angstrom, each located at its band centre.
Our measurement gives 0.046 mag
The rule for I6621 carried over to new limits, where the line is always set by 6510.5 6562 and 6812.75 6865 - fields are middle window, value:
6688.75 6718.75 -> -0.01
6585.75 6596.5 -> -0.08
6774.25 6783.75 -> 0.01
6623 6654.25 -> -0.01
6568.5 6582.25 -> -0.05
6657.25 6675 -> 0.00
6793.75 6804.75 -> 0.00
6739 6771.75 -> -0.02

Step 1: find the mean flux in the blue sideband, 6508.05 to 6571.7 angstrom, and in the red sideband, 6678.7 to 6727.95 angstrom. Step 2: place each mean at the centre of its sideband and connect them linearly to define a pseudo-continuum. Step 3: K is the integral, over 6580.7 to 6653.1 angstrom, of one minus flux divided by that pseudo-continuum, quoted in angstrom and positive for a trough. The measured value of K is -1.05 angstrom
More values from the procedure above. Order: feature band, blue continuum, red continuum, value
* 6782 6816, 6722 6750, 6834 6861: 0.6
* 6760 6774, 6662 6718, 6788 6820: 0.2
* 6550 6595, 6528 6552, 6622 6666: -1.9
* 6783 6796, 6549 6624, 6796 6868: 0.1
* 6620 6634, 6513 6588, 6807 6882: 0.3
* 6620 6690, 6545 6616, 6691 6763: 1.5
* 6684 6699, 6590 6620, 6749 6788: 0.5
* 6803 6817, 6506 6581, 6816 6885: -0.4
